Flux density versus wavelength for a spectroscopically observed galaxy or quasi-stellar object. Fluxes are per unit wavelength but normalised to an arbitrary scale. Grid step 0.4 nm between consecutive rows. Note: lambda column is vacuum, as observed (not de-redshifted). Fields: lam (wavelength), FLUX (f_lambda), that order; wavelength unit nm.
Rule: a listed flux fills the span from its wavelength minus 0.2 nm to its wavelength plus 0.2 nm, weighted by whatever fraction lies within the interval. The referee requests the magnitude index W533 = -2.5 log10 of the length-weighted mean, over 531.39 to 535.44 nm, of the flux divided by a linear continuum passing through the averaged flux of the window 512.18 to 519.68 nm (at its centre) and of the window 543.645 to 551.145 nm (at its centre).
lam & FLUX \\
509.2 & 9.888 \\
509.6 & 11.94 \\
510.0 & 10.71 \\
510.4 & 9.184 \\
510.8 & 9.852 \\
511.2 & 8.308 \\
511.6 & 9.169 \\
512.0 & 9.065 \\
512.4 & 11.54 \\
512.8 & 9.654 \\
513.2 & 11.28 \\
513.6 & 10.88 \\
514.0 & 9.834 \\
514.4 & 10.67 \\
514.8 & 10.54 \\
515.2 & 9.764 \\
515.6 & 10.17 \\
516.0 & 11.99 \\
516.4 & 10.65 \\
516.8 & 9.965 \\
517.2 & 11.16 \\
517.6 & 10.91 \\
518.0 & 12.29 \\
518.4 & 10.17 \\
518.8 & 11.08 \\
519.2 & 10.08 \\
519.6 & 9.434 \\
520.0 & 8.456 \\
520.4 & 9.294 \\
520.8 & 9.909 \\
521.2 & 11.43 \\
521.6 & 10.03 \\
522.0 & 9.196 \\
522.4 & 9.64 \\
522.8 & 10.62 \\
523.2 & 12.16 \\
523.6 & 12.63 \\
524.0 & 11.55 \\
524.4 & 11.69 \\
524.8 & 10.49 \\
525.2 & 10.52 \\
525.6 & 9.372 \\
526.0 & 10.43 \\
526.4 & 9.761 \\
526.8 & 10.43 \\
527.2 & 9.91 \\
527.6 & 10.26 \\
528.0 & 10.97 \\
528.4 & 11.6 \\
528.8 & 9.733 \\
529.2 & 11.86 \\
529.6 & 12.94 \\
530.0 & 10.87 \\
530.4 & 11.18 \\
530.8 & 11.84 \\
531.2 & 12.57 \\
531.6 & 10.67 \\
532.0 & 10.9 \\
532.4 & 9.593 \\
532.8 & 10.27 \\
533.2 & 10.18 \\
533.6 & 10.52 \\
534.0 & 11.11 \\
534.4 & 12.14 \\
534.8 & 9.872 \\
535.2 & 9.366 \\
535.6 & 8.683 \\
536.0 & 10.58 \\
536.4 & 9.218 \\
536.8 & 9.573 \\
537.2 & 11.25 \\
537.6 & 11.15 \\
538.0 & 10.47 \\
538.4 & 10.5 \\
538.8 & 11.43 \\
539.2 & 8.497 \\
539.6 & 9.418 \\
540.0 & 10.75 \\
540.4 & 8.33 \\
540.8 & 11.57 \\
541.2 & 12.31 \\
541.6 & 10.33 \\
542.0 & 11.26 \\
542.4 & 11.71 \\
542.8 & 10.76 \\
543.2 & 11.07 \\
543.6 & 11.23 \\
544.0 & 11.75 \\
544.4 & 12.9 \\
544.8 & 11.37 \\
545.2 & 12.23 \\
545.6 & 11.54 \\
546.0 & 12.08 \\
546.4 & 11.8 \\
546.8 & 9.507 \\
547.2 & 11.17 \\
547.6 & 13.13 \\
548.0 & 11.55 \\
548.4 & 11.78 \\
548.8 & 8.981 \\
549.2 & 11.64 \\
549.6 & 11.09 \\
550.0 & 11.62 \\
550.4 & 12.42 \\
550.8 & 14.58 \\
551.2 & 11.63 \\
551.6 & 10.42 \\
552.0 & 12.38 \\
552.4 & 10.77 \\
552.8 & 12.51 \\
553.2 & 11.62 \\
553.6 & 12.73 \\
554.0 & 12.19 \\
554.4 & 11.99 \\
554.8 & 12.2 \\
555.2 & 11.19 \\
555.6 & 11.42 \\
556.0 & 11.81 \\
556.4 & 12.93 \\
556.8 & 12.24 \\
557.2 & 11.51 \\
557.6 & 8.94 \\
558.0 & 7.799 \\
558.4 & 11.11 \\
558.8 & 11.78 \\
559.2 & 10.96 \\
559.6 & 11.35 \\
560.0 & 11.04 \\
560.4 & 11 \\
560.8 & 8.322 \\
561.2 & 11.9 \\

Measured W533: 0.08 mag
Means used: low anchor 10.6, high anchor 11.7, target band 10.4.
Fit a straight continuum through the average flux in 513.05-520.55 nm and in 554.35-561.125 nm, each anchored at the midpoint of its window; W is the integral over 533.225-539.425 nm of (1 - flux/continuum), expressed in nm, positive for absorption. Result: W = 0.26 nm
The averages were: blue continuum 10.5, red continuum 11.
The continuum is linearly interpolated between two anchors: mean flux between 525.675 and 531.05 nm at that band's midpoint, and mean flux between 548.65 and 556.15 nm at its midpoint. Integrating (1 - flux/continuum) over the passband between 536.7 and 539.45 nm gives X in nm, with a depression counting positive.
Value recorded 0.20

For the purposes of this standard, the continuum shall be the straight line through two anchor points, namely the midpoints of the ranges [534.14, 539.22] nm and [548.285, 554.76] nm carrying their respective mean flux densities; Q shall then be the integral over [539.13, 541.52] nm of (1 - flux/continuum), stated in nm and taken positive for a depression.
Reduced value 0.09 nm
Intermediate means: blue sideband 10.3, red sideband 11.8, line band 10.2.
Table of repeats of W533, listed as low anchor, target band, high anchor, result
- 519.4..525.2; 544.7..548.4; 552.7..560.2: -0.04 mag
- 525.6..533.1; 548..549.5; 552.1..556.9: 0.08 mag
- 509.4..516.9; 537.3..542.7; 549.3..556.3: 0.08 mag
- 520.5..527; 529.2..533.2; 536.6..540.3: -0.07 mag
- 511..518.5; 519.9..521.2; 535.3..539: 0.08 mag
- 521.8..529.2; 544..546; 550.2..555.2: -0.03 mag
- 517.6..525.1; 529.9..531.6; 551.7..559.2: -0.07 mag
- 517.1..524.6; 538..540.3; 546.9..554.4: 0.13 mag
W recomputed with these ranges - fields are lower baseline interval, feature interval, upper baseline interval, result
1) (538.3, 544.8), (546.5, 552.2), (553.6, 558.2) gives -0.22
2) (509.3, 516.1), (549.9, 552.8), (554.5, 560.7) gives -0.27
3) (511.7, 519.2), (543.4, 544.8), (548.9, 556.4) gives -0.03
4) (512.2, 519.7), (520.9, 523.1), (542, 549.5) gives 0.11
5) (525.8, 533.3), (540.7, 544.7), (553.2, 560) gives -0.14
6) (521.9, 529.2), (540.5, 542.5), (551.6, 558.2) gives -0.03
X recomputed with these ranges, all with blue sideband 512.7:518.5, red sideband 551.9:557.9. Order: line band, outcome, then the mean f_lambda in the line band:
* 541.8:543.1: 0.02 nm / 11.2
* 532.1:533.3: 0.11 nm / 10.1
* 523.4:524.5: -0.11 nm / 12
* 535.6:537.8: 0.20 nm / 10.2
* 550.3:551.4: -0.13 nm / 12.9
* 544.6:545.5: -0.03 nm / 11.8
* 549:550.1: 0.01 nm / 11.4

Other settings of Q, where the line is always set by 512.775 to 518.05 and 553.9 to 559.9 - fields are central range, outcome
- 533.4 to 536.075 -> 0.158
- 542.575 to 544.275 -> -0.031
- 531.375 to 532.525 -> 0.046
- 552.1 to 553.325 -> -0.052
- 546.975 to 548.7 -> -0.086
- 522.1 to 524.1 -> -0.075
